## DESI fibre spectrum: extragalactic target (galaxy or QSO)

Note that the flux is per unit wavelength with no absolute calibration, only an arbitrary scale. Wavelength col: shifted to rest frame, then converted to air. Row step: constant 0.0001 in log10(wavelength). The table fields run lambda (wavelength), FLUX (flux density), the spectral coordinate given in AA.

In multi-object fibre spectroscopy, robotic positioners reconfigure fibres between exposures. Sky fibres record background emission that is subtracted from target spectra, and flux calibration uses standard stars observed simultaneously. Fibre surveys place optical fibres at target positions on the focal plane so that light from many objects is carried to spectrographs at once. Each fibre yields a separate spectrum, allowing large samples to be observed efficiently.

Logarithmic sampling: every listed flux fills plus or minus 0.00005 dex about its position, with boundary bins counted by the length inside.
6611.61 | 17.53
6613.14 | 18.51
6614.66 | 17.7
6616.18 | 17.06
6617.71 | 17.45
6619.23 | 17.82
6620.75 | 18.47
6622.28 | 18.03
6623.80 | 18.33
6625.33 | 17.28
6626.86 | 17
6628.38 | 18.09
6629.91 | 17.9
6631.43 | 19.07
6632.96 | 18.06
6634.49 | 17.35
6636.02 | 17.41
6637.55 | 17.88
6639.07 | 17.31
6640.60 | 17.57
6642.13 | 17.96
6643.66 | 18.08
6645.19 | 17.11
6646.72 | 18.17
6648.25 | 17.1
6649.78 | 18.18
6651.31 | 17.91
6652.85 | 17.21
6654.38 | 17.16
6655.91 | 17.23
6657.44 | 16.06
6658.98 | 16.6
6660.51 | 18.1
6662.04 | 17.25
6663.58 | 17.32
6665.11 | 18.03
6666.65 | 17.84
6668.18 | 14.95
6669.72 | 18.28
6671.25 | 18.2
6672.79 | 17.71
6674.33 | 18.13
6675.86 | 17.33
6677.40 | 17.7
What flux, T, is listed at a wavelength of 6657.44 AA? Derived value 16.06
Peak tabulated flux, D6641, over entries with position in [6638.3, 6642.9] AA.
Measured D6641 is 17.96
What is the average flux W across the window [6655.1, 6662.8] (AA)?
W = 17.1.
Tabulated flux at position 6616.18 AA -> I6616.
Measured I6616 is 17.06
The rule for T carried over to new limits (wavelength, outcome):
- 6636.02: 17.41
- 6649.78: 18.18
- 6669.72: 18.28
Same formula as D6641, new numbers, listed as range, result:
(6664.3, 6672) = 18.28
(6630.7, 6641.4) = 19.07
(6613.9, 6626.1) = 18.47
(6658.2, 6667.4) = 18.1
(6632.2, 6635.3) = 18.06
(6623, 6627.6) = 18.33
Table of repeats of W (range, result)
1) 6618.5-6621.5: 18.2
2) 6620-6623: 18.2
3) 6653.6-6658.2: 16.8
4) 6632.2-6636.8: 17.6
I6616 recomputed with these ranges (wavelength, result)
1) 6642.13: 17.96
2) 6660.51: 18.1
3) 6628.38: 18.09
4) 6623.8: 18.33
